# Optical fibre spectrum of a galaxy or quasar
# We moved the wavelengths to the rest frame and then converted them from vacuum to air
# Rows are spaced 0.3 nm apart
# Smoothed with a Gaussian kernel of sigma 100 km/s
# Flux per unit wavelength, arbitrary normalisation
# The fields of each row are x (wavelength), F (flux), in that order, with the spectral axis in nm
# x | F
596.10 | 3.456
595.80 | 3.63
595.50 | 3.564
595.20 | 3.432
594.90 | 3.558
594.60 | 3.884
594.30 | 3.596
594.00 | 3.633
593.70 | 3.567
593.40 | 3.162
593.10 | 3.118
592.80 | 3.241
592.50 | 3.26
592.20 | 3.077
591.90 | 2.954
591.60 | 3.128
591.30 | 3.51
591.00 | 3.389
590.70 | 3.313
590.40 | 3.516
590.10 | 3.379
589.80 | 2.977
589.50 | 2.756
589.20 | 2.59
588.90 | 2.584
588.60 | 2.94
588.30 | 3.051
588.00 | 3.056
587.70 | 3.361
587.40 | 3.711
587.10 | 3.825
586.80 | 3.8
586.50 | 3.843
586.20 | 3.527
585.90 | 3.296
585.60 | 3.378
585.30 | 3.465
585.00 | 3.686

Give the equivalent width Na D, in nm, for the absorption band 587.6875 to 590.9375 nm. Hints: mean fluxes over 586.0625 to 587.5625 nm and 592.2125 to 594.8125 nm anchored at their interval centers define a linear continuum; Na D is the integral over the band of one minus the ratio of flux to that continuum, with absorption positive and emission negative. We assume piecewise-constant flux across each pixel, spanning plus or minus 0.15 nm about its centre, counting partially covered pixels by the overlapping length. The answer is 0.52 nm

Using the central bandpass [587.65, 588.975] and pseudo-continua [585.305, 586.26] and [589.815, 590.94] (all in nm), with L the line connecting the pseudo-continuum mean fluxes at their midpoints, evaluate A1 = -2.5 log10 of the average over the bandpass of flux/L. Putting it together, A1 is 0.13 mag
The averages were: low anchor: 3.4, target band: 2.99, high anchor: 3.35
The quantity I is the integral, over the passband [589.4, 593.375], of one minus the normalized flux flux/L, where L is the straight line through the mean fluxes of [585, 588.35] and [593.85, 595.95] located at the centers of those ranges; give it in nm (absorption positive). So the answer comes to 0.40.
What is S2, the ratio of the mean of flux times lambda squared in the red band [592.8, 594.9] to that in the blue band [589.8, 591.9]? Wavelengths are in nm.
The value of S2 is 1.06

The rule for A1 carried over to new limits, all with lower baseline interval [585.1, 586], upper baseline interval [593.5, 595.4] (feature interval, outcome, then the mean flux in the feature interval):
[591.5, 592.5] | 0.152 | 3.08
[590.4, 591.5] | 0.036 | 3.41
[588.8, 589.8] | 0.279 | 2.7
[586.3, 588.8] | 0.004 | 3.43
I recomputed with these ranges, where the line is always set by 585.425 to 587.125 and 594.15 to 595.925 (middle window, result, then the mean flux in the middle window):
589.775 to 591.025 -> 0.09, 3.34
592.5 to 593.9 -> 0.13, 3.28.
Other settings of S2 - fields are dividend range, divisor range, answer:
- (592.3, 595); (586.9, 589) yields 1.08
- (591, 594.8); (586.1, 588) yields 0.94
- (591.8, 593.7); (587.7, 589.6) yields 1.12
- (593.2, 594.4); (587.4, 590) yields 1.19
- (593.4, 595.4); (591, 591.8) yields 1.09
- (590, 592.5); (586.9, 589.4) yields 1.05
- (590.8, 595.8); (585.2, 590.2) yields 1.06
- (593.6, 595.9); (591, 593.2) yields 1.14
